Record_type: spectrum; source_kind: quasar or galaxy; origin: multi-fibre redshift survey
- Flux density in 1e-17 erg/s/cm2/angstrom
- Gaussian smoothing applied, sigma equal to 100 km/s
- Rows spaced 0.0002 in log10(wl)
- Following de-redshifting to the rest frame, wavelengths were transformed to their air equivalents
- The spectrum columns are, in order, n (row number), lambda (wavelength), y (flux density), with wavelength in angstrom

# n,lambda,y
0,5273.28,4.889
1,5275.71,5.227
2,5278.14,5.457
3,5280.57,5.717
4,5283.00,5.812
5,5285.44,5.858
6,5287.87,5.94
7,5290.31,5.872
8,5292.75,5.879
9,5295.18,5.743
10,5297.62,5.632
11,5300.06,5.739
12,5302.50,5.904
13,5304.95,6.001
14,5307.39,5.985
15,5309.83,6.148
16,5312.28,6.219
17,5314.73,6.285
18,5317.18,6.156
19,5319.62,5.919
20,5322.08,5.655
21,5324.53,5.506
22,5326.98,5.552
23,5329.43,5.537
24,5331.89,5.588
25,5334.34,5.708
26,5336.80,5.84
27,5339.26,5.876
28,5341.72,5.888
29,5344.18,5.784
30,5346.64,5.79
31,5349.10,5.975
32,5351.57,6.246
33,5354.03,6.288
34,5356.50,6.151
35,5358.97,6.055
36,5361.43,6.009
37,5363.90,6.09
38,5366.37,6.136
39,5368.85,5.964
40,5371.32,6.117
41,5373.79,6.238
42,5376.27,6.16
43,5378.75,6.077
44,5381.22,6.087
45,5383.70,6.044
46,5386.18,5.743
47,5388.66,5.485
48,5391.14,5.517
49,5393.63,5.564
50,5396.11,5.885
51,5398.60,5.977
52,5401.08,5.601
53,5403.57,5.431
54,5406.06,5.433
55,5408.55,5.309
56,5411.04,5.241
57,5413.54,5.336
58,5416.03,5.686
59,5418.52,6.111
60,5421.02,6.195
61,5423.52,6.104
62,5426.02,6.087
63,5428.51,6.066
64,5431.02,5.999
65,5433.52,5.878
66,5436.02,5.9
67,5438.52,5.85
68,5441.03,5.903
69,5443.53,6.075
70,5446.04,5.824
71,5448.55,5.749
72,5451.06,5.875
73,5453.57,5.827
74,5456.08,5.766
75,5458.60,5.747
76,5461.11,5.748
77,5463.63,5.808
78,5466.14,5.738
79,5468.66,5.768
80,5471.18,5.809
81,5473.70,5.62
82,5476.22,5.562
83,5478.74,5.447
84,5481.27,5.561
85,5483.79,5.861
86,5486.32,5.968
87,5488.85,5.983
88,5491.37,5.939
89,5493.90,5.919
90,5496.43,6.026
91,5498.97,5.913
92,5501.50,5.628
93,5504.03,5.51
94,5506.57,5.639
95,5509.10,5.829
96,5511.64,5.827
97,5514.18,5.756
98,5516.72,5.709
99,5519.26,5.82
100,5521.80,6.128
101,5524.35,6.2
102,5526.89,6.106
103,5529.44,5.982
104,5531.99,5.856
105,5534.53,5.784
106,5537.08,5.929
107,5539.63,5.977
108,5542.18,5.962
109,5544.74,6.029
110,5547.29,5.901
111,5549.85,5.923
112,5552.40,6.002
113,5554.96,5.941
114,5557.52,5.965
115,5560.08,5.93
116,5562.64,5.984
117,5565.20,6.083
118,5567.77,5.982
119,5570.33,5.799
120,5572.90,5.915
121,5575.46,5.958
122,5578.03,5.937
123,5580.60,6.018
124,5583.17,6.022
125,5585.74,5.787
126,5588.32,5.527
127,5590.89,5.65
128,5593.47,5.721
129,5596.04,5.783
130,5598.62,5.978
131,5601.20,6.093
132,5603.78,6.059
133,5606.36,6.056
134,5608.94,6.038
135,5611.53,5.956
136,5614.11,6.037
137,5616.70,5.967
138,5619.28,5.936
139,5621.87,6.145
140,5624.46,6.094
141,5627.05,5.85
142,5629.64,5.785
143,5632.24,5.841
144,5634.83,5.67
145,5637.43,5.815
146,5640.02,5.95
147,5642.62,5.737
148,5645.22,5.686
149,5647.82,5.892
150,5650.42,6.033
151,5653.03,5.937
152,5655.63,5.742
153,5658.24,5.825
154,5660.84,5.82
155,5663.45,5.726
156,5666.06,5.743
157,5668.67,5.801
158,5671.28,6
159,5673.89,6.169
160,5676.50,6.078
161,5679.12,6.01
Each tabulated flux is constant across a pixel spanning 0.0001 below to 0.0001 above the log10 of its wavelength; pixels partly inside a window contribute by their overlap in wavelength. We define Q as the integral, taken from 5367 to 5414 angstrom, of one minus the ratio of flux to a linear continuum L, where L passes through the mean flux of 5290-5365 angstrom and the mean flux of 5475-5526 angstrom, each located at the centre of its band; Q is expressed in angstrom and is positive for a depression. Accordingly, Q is 0.9 angstrom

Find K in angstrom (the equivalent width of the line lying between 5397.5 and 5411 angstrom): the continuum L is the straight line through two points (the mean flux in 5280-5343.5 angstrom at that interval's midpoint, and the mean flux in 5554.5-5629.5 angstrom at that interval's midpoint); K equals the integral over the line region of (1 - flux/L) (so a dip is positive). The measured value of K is 0.8 angstrom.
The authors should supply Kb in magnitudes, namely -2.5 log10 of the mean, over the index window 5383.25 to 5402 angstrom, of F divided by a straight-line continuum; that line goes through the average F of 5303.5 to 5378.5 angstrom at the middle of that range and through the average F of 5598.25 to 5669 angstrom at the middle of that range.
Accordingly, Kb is 0.044 mag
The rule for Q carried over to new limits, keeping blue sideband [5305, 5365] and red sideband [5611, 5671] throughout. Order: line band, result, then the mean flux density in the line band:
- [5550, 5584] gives -0.45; 5.96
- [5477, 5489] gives 0.34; 5.73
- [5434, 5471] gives 0.50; 5.83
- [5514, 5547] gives -0.31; 5.95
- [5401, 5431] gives 0.91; 5.73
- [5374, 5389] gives -0.15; 5.98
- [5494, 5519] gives 0.54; 5.77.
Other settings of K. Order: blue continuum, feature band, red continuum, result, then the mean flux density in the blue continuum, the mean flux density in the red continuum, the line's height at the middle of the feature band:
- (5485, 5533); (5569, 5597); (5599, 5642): 0.5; 5.88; 5.95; 5.93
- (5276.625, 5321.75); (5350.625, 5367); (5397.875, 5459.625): -0.8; 5.89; 5.8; 5.85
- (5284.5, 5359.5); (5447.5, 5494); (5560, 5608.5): 1.1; 5.89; 5.91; 5.9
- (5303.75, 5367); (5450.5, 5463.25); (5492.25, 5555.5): 0.3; 5.94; 5.89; 5.91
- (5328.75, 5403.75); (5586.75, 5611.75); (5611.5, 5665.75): 0.0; 5.91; 5.87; 5.88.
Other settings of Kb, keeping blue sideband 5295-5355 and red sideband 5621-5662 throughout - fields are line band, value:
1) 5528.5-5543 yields -0.009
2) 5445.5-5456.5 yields 0.011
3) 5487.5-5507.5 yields 0.009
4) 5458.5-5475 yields 0.023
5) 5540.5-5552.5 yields -0.017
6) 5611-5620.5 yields -0.022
